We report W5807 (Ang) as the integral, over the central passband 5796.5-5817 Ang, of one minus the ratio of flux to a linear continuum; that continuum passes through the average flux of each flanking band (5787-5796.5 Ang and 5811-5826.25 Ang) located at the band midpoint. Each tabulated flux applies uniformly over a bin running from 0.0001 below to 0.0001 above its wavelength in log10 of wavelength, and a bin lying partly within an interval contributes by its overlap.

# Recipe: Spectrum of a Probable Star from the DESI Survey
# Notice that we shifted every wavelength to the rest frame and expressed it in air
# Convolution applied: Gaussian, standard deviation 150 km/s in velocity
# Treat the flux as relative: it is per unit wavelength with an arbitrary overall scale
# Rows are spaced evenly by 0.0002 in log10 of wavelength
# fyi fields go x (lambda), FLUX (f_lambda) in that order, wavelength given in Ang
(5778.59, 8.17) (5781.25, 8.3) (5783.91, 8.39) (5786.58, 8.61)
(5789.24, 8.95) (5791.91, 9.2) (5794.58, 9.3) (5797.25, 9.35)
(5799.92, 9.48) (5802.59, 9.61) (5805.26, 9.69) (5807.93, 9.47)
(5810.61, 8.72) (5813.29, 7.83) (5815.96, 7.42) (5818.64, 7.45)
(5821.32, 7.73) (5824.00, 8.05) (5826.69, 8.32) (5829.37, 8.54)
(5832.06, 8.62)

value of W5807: -1.39 Ang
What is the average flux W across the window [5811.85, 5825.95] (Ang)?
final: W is 7.73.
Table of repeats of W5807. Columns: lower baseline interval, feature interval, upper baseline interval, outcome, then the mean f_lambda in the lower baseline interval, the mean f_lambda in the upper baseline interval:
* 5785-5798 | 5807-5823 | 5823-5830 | 0.9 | 9.05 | 8.29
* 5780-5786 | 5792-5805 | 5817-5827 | -2.0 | 8.37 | 7.82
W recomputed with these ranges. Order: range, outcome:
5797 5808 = 9.55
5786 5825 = 8.73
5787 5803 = 9.26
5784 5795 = 8.92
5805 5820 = 8.34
